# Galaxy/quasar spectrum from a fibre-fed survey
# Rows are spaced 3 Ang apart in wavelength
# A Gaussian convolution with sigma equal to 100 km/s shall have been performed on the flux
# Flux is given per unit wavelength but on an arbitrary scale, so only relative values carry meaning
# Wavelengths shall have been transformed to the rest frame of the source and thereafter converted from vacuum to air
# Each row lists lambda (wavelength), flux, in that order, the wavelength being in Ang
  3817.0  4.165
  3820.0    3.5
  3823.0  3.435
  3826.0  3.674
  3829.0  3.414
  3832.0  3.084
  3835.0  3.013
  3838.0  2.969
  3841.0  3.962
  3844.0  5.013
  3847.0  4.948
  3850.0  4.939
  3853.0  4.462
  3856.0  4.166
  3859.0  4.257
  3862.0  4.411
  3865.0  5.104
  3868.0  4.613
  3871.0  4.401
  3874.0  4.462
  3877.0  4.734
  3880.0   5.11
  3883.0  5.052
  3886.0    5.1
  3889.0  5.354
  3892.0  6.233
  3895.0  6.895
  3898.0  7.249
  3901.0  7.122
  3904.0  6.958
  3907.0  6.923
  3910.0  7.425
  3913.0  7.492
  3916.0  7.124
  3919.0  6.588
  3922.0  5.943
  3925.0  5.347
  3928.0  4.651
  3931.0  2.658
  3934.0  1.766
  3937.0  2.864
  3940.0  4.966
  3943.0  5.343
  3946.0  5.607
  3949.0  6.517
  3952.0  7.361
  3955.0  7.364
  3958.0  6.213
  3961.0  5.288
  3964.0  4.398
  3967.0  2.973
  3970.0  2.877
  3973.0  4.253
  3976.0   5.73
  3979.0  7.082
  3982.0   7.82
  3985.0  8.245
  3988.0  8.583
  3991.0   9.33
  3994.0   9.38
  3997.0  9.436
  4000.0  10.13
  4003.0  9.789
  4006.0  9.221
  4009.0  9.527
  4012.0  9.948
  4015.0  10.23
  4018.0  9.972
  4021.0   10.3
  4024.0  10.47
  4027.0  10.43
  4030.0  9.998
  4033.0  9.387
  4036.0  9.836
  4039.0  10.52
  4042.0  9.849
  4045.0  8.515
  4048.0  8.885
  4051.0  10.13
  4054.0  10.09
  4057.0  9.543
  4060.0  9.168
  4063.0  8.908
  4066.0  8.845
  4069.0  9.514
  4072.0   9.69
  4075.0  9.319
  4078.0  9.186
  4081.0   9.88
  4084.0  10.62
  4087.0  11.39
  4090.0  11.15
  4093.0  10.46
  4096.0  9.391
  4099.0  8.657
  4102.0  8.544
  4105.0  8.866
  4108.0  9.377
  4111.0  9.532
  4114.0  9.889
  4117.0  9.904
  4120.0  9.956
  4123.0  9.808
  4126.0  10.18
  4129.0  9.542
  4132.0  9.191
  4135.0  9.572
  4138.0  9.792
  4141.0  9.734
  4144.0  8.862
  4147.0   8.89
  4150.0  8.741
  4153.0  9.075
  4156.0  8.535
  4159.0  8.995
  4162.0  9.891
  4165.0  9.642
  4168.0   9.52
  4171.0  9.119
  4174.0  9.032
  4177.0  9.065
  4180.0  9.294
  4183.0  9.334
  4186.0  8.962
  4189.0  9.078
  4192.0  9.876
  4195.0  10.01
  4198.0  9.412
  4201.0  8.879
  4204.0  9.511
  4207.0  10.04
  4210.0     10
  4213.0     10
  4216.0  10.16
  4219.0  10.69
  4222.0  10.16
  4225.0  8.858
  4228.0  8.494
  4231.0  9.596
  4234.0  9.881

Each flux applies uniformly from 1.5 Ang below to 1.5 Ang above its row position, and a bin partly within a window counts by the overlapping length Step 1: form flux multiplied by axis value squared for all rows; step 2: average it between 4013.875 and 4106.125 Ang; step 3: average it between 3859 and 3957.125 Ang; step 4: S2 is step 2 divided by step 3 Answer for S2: 1.89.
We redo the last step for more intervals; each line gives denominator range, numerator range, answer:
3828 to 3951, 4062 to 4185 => 2.09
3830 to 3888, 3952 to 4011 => 1.76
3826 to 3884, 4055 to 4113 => 2.50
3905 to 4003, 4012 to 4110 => 1.64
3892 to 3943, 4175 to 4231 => 1.91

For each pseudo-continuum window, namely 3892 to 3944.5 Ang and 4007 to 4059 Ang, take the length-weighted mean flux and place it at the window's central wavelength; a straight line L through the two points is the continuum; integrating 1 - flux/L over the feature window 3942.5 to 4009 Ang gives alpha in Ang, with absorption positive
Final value 7.1 Ang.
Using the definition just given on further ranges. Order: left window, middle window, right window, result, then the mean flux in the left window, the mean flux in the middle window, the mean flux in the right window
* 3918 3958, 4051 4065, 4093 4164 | -3.0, 5.17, 9.48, 9.37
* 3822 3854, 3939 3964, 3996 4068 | 4.4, 3.9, 6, 9.71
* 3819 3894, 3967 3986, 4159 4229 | 1.7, 4.4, 5.7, 9.52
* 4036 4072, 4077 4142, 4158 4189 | -2.6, 9.48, 9.76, 9.28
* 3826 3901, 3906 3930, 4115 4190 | -3.3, 4.73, 6.35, 9.35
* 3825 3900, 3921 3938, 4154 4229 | 5.4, 4.69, 3.84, 9.47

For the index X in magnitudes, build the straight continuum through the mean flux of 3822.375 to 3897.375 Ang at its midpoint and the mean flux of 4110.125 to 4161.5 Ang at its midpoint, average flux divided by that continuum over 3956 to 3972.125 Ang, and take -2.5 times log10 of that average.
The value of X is 0.39 mag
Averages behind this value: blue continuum 4.56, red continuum 9.43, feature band 4.44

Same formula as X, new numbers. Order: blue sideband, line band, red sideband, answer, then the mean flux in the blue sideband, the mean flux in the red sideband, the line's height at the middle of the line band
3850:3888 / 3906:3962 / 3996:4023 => 0.23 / 4.68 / 9.86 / 7.07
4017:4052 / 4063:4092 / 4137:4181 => -0.03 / 9.85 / 9.2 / 9.63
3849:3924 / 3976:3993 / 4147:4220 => -0.16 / 5.69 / 9.43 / 6.92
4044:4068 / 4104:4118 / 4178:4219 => -0.01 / 9.28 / 9.62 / 9.41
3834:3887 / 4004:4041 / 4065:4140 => -0.24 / 4.49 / 9.7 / 7.98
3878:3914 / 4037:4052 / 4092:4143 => -0.13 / 6.37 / 9.54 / 8.49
